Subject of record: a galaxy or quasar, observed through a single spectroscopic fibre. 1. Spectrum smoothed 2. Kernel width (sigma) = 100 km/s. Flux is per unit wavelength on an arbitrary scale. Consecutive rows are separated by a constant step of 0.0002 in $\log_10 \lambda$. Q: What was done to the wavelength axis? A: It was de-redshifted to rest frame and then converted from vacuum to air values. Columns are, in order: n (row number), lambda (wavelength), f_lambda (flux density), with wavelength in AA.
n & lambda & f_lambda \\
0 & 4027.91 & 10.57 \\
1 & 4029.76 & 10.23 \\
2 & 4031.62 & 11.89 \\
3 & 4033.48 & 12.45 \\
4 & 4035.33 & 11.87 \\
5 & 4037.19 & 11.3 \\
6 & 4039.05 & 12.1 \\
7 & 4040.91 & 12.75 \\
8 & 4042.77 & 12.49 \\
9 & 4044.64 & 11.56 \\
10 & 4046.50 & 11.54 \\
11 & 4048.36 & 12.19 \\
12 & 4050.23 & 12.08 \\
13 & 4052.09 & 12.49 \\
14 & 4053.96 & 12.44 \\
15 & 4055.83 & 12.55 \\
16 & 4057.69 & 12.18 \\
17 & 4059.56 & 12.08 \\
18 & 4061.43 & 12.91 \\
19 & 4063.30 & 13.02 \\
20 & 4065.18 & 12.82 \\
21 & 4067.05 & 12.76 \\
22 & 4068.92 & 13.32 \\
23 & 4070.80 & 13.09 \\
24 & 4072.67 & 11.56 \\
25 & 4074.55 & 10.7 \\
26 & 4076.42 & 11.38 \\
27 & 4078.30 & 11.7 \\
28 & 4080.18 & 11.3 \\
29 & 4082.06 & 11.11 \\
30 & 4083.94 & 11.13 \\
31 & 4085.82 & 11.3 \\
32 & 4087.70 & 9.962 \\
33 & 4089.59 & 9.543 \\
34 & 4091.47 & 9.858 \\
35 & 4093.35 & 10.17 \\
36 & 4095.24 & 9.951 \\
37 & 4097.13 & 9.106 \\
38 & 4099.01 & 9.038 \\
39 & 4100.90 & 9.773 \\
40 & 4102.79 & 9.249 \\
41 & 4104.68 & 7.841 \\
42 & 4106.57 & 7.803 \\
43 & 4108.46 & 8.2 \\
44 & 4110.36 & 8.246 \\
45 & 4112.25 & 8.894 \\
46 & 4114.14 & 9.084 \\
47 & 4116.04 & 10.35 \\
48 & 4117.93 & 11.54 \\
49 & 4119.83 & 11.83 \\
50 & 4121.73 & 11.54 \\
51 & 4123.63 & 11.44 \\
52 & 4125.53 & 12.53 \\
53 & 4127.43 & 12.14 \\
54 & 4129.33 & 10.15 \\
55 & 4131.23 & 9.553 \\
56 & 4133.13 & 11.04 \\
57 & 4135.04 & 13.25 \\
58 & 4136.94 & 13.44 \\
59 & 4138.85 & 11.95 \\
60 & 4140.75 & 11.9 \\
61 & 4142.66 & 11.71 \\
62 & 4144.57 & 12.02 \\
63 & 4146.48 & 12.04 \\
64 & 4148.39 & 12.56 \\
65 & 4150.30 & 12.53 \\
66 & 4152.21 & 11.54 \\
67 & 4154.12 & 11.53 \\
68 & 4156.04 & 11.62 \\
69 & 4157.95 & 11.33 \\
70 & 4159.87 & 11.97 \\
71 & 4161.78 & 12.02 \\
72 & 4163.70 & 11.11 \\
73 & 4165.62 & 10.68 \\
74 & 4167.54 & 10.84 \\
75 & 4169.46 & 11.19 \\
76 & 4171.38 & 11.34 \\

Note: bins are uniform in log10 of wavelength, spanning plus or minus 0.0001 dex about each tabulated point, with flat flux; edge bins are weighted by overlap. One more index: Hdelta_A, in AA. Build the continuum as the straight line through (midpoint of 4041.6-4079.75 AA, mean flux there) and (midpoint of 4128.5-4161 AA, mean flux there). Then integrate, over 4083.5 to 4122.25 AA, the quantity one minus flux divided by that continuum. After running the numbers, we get 7.5 AA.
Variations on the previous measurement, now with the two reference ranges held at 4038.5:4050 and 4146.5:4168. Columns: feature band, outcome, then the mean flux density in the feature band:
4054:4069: -0.8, 12.7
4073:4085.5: 0.8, 11.2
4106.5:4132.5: 3.2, 10.3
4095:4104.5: 2.1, 9.26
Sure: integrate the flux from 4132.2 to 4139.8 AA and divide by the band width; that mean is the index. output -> 12.4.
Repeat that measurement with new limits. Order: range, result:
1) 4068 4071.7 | 13.2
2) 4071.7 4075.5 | 11.2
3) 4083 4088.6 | 10.8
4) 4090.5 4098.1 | 9.78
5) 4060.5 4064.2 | 13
